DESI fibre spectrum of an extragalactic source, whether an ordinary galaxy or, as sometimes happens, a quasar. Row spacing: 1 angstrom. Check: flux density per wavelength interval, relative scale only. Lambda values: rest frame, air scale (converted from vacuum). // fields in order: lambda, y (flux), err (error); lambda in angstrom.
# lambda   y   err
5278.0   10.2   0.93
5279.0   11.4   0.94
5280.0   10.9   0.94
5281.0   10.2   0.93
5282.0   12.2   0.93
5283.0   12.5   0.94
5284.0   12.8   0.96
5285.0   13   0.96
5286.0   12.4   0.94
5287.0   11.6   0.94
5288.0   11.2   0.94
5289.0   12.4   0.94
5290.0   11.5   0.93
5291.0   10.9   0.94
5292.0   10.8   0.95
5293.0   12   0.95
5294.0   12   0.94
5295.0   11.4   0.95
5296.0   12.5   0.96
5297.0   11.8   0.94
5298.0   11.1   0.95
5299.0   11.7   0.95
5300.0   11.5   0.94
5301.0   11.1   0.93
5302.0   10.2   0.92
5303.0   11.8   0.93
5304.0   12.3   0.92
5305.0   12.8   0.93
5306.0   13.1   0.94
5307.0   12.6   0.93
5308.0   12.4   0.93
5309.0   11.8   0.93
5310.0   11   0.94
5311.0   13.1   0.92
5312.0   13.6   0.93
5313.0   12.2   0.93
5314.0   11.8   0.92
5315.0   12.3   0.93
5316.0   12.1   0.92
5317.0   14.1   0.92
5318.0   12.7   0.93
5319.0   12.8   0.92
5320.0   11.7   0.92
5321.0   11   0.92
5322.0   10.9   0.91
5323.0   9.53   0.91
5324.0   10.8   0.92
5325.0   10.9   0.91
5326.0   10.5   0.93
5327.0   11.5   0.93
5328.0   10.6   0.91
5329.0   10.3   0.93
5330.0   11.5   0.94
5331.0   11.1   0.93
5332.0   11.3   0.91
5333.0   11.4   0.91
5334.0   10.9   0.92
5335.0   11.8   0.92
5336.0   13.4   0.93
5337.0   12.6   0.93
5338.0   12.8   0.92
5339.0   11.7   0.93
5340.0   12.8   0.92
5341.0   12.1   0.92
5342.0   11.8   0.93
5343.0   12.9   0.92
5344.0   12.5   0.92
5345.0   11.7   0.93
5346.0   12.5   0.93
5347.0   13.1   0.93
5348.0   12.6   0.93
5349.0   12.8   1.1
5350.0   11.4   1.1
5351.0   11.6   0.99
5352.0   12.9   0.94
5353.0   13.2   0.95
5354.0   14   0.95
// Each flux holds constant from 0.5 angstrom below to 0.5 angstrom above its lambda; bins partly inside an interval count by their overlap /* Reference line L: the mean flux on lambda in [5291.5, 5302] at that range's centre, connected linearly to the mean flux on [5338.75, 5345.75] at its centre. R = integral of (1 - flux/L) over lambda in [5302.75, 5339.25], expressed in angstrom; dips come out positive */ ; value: 0.1 angstrom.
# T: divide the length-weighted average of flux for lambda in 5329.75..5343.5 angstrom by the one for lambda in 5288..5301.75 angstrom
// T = 1.04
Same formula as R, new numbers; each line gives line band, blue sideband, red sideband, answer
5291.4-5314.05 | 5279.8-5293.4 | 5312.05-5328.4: -0.45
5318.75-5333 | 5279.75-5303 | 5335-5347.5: 1.40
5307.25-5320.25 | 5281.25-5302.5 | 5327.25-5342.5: -0.80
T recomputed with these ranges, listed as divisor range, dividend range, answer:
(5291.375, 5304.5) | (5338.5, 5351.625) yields 1.06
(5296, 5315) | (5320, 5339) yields 0.94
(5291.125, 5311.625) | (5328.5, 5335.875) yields 0.95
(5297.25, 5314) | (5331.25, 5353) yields 1.02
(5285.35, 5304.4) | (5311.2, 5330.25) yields 1.00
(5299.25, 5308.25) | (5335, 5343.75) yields 1.04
